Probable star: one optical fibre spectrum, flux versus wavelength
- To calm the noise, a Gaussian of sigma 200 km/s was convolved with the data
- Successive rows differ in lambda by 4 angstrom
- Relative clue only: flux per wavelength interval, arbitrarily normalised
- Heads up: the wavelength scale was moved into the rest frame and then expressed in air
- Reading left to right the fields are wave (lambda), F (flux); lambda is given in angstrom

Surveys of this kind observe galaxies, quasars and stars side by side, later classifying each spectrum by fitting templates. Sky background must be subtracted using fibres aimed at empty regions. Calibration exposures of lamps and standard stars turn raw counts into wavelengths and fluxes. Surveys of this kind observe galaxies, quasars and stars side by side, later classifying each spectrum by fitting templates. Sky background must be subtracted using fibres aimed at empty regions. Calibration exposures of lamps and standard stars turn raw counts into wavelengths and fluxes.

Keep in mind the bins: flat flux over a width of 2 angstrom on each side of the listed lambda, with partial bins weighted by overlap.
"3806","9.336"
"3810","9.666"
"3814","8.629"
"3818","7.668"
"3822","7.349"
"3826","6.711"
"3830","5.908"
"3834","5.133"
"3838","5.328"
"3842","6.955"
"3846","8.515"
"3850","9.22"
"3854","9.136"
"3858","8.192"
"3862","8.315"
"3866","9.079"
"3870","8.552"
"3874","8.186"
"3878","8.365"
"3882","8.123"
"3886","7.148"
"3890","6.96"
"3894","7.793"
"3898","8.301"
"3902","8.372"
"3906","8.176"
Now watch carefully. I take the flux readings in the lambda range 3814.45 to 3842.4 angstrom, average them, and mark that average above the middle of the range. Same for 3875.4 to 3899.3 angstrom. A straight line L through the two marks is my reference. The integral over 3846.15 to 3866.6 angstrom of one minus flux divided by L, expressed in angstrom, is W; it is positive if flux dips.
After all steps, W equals -4.7 angstrom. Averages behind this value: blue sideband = 6.53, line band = 8.74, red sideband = 7.78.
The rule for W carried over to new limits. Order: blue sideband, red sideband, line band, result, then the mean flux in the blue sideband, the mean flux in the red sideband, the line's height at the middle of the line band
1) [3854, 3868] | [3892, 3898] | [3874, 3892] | 1.1 angstrom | 8.62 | 7.96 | 8.19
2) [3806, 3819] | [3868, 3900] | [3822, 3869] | 4.9 angstrom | 8.84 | 7.93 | 8.42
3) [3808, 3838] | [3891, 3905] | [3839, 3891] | -3.5 angstrom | 7.16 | 8.07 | 7.67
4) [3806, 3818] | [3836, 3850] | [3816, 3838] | 4.6 angstrom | 8.93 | 7.26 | 8.12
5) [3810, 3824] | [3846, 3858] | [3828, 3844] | 5.1 angstrom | 8.14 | 8.9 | 8.55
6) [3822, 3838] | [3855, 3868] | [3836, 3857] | -1.2 angstrom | 6.02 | 8.58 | 7.36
